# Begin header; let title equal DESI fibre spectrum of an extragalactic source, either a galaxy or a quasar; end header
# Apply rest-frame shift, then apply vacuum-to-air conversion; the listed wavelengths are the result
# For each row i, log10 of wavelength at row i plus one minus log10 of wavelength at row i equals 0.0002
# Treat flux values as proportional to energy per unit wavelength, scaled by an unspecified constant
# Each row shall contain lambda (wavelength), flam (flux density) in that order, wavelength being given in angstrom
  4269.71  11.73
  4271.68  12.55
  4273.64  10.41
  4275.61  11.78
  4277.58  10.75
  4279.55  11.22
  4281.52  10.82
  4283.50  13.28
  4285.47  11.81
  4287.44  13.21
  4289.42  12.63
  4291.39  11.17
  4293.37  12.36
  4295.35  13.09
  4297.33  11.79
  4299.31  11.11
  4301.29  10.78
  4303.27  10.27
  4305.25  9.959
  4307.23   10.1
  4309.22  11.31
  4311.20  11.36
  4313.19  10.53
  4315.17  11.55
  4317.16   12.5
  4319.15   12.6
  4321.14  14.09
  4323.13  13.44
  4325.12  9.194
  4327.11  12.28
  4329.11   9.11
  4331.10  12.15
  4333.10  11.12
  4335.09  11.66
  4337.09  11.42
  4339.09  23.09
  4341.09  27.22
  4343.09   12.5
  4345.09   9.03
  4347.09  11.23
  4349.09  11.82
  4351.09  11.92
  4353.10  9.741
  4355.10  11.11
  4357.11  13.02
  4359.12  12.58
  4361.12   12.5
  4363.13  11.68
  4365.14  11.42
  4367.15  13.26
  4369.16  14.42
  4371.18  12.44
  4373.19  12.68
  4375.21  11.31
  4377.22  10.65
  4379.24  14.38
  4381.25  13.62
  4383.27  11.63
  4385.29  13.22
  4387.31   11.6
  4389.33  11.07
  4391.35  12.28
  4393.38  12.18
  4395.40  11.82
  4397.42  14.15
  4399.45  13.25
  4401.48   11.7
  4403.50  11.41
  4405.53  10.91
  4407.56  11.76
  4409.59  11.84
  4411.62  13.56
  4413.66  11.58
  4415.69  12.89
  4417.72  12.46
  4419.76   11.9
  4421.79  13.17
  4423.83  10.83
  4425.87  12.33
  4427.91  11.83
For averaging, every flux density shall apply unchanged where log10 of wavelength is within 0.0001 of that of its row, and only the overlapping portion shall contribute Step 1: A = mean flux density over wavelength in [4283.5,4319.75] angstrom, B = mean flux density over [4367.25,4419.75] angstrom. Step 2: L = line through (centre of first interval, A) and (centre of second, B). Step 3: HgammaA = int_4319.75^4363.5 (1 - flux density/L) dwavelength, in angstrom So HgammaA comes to -3.3 angstrom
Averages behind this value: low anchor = 11.6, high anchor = 12.4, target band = 12.8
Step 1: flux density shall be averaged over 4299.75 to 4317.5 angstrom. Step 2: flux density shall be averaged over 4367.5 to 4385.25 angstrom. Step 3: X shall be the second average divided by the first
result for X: 1.17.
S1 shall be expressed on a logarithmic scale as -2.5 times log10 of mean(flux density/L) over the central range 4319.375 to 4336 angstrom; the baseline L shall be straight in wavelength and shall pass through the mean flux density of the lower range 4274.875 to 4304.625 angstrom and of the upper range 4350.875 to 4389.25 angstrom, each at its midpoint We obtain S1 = 0.03 mag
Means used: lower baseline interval 11.7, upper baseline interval 12.3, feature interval 11.7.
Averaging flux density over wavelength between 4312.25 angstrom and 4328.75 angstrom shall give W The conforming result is 11.9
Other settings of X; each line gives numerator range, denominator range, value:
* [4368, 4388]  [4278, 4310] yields 1.09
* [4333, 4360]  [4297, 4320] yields 1.21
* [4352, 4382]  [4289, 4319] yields 1.08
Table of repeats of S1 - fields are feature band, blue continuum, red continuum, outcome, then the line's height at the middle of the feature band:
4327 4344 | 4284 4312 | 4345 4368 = -0.25 mag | 11.6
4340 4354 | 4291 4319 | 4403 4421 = -0.16 mag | 11.6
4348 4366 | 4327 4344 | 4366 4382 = 0.16 mag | 13.6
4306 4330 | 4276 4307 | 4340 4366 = 0.06 mag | 12.1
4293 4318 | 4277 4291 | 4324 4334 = 0.01 mag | 11.4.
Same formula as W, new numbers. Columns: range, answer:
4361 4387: 12.5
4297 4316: 10.8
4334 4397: 12.9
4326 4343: 14.6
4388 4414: 12.1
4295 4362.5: 12.3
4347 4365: 11.7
